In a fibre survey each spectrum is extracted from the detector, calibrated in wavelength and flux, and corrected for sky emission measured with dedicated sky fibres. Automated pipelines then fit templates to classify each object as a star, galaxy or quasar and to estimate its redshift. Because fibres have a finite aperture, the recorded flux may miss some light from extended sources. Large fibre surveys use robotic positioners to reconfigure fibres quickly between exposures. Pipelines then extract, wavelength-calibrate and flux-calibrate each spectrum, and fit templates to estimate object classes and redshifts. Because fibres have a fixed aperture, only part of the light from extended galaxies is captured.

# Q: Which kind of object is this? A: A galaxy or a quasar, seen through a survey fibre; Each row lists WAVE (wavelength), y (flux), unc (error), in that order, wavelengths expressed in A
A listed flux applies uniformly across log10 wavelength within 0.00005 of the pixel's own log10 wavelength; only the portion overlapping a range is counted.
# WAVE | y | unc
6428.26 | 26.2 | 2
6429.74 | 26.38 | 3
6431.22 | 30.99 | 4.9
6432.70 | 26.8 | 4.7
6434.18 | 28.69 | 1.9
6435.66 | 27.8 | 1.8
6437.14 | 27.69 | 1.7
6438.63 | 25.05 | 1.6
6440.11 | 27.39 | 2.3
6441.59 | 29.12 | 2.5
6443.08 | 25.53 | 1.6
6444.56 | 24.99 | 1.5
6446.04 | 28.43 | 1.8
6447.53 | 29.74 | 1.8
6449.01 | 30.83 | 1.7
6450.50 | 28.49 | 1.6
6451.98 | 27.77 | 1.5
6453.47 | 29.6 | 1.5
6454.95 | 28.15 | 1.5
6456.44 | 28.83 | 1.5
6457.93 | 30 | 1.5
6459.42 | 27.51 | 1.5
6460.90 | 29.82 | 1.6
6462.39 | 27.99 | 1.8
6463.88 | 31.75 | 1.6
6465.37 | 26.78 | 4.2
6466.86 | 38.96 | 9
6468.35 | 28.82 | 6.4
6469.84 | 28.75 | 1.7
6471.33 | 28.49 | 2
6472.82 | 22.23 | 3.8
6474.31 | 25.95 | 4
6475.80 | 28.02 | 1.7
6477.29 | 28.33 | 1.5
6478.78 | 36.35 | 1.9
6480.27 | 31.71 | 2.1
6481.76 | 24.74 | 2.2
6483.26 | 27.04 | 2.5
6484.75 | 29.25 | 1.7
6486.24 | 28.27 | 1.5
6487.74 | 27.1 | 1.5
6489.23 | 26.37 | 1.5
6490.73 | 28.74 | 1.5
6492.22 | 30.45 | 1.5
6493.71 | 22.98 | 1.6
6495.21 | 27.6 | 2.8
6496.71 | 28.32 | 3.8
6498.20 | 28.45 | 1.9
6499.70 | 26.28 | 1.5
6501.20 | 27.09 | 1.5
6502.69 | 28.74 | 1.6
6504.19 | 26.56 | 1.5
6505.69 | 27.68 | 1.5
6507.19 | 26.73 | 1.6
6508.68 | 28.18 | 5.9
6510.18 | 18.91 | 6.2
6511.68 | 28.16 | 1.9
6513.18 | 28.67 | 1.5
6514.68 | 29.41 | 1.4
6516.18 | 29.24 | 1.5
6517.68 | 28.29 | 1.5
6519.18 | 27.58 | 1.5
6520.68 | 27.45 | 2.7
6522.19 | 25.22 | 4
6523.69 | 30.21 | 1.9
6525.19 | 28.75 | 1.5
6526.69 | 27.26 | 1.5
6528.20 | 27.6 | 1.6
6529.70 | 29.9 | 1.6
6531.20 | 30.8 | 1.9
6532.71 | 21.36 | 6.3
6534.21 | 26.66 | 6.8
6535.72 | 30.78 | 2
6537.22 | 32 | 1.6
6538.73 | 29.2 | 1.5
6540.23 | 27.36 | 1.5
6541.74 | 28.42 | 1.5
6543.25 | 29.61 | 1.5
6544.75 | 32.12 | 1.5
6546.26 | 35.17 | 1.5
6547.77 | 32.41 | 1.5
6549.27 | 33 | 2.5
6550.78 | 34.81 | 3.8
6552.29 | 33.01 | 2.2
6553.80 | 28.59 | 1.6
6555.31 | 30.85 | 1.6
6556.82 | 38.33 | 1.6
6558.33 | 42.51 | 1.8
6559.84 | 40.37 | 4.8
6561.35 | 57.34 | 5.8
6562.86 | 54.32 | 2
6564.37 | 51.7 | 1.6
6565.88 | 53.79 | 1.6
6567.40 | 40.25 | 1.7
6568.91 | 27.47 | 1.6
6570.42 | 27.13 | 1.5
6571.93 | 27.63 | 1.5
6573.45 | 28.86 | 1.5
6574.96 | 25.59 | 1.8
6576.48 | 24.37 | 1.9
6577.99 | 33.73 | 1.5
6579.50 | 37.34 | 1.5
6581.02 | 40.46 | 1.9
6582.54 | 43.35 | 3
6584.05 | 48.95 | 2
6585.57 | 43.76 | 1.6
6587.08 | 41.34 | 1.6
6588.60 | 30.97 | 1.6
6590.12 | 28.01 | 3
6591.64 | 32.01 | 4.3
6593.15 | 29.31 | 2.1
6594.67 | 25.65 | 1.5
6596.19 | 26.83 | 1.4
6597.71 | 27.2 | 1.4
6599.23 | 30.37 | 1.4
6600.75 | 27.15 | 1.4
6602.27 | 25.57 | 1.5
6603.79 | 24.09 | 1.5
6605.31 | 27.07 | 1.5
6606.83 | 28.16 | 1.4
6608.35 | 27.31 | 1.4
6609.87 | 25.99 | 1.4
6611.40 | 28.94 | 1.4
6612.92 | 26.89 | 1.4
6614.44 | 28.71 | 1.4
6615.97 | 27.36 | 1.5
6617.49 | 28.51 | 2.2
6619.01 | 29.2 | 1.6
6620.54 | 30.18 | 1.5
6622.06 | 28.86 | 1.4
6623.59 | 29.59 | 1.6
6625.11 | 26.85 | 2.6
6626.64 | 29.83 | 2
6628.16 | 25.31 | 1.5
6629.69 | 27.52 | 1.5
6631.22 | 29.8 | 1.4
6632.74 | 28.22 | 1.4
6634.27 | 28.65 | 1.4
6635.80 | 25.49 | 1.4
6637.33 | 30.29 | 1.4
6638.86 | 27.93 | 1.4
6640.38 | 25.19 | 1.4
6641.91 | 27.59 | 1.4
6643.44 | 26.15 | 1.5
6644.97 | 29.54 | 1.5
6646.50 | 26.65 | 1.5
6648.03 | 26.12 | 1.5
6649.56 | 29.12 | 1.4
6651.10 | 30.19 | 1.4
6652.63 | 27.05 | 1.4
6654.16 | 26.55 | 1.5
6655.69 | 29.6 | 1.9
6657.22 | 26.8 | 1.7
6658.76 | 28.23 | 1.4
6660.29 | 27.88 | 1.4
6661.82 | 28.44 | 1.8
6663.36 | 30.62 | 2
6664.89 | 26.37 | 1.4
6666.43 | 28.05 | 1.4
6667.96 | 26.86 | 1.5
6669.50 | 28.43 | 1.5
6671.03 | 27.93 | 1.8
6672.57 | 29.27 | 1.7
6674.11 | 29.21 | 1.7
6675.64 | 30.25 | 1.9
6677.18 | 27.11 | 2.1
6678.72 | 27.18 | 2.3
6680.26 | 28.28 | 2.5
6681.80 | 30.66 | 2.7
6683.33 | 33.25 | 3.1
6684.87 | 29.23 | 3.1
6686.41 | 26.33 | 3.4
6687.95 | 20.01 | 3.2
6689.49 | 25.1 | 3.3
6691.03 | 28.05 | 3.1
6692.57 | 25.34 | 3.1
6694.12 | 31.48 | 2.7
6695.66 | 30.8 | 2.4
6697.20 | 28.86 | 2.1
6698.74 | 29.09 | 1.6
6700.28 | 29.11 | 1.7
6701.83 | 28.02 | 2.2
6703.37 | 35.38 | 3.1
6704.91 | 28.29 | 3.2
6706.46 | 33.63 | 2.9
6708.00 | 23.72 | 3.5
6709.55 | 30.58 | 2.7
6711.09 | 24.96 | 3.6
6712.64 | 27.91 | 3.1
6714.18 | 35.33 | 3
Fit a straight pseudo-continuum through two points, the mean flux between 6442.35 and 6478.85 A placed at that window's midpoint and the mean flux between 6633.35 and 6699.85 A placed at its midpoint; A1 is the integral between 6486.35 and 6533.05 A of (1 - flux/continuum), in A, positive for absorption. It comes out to 1.8 A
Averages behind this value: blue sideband 28.8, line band 27.5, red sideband 28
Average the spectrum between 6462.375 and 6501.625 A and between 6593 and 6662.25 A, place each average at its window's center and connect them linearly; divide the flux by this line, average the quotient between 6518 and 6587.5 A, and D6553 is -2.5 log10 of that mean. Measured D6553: -0.21 mag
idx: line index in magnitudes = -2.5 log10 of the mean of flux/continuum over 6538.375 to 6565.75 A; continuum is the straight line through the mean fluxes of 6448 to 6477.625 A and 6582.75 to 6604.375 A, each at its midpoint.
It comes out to -0.198 mag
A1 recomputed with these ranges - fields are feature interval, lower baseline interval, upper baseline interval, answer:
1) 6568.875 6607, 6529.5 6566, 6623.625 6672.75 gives 1.1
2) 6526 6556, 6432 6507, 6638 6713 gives -1.9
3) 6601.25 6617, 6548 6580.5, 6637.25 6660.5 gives 2.4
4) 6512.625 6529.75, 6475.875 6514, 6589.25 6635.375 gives -0.3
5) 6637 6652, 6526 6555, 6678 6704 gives 0.6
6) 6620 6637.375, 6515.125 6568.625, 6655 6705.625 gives 1.2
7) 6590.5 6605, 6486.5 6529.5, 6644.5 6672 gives 0.1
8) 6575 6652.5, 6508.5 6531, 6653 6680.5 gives -4.7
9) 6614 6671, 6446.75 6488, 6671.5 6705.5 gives 1.3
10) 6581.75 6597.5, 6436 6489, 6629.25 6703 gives -3.6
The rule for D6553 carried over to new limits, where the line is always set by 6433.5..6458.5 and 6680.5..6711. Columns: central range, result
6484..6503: 0.02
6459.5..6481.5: -0.05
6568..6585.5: -0.18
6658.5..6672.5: 0.02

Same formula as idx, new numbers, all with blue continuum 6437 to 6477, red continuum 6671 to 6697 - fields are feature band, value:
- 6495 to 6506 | 0.03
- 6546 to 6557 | -0.16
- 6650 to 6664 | 0.00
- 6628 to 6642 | 0.02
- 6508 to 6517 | 0.05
